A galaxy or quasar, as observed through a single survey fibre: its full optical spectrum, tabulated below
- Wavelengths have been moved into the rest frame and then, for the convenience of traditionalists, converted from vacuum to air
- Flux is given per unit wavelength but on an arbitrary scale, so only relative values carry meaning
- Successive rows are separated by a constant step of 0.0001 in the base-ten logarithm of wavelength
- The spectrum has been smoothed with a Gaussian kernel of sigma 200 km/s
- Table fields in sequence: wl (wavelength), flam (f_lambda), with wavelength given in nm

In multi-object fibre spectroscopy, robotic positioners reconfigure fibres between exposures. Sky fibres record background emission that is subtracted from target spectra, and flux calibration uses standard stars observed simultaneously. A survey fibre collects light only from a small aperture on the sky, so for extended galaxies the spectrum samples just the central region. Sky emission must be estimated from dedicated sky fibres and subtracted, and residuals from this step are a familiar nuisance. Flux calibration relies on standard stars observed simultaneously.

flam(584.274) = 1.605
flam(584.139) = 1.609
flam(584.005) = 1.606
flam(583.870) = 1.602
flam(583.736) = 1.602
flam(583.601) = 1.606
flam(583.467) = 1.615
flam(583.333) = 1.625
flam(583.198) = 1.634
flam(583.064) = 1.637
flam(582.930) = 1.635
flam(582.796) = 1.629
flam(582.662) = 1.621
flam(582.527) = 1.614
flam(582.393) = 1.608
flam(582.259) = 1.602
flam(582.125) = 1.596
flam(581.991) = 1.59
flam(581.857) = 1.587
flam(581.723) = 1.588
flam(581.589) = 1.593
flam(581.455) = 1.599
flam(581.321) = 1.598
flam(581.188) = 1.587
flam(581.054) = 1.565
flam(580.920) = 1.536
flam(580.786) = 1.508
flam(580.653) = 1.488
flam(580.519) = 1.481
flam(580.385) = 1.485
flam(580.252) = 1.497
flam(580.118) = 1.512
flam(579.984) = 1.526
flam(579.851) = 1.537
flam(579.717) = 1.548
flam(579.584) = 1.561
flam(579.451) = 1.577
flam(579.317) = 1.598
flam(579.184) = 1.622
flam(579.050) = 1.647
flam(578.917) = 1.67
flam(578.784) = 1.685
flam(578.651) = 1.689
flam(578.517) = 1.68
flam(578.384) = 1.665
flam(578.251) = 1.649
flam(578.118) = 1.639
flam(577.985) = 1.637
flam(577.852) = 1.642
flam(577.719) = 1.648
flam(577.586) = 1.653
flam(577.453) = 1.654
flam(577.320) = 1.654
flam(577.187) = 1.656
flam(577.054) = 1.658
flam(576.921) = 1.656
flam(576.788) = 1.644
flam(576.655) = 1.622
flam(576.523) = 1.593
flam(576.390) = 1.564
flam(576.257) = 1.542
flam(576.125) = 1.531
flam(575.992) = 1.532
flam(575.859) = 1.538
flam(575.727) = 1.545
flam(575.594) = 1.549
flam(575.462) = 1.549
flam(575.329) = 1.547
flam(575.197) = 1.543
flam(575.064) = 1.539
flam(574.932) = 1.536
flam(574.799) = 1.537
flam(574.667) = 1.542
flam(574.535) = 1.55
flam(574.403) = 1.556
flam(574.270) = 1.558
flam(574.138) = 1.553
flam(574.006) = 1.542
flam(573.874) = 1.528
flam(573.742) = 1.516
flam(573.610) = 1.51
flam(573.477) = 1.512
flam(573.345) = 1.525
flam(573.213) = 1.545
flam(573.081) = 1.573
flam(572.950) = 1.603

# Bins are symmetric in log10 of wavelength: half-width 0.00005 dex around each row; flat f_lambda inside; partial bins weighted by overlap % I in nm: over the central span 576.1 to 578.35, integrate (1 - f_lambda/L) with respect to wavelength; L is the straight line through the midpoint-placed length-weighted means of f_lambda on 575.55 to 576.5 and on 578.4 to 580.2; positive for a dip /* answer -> -0.09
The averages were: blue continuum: 1.54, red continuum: 1.6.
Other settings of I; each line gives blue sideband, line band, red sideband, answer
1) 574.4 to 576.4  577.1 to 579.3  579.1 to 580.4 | -0.15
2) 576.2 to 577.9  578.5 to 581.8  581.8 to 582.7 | 0.08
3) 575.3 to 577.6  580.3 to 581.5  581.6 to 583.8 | 0.05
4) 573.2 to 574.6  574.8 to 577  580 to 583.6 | -0.03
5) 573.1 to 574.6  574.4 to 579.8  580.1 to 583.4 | -0.17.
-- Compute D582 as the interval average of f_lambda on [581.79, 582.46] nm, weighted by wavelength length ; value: 1.6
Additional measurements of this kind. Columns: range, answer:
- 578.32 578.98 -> 1.68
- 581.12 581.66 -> 1.6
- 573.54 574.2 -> 1.53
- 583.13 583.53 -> 1.62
